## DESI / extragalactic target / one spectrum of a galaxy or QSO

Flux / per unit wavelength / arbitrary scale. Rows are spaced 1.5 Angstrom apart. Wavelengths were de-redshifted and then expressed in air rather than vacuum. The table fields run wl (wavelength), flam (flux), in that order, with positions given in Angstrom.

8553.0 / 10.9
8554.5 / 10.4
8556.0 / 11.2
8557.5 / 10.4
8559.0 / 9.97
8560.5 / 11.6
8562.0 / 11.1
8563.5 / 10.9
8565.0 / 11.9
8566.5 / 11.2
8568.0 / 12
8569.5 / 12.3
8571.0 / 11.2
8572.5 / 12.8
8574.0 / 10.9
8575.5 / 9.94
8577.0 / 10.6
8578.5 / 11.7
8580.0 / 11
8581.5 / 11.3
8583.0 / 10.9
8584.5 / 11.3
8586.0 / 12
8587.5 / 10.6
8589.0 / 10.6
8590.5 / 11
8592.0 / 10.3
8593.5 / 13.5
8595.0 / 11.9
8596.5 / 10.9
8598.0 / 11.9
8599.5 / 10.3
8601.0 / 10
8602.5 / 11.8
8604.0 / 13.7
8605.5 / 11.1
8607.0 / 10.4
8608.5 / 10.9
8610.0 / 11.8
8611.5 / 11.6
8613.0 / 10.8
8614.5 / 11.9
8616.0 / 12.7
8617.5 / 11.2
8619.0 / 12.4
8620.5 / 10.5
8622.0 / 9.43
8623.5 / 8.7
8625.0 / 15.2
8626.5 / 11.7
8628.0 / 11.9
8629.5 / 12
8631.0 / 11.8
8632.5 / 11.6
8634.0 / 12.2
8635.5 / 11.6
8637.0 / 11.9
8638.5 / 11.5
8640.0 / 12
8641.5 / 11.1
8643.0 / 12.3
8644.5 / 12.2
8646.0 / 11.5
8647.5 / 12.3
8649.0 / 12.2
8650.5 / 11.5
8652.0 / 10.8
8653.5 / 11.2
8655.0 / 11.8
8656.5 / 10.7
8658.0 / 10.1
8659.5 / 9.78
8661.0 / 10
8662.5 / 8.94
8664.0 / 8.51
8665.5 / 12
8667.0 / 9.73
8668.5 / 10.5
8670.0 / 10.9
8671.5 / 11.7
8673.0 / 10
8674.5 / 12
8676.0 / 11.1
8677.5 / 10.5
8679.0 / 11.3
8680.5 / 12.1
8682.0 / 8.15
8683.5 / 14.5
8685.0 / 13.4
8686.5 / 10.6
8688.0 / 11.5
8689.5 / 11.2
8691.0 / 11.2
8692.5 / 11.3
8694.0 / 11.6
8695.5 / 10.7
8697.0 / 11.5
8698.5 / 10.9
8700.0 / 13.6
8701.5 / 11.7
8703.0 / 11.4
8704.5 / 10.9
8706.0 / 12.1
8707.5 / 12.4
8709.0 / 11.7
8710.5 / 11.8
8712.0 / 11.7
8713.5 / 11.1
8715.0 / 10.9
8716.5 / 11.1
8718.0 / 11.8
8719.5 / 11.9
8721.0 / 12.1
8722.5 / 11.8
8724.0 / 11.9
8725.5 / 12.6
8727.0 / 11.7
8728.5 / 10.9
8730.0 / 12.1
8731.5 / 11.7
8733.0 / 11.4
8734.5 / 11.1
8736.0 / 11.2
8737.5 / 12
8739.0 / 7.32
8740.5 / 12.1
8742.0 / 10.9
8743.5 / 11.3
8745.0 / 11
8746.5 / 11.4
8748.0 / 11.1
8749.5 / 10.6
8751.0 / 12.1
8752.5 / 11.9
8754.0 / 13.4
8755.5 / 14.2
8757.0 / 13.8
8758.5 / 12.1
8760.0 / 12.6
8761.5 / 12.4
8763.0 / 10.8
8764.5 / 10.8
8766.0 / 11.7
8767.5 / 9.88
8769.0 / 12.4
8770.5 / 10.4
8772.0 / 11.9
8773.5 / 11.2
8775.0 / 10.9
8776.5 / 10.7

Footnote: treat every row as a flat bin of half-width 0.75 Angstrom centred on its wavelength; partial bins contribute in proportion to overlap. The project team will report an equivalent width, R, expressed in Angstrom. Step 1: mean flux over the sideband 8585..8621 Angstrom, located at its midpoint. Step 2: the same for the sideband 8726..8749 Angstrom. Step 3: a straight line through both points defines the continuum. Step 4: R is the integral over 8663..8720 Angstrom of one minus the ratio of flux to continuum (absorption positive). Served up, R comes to -0.4 Angstrom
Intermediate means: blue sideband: 11.4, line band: 11.3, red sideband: 11.2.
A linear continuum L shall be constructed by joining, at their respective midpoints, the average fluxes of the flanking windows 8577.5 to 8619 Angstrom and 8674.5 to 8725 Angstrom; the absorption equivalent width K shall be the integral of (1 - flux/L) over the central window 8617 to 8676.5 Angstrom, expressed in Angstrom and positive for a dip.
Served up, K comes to 1.4 Angstrom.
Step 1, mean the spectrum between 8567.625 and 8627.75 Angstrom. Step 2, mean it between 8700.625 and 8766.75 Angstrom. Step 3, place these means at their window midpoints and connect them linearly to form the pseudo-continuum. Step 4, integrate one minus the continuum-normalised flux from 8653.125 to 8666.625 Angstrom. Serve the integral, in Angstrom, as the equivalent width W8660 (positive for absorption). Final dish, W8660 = 1.4 Angstrom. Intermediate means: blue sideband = 11.4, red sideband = 11.7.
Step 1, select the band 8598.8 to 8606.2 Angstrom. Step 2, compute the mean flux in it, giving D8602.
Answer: 11.4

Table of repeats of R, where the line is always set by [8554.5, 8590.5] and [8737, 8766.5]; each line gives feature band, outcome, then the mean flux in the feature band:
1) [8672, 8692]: 0.2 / 11.4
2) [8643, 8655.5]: -0.4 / 11.7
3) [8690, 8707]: 0.0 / 11.5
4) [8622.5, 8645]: -0.9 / 11.8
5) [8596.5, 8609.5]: 0.0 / 11.3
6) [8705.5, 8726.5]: -0.4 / 11.8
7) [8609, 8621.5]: -0.3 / 11.6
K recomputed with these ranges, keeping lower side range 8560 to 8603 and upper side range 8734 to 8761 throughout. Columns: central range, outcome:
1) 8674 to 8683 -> 0.5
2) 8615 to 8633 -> -0.3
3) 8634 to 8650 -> -0.6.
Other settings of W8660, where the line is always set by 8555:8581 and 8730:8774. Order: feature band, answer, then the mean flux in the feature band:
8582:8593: 0.2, 11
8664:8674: 0.6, 10.7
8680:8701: -0.3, 11.6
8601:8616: -0.3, 11.5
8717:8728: -0.4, 11.9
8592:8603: -0.1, 11.4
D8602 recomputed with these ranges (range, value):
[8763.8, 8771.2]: 11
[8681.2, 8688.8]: 11.6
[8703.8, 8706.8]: 11.5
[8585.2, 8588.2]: 11.3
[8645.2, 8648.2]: 11.9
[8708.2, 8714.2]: 11.6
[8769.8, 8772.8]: 11.2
